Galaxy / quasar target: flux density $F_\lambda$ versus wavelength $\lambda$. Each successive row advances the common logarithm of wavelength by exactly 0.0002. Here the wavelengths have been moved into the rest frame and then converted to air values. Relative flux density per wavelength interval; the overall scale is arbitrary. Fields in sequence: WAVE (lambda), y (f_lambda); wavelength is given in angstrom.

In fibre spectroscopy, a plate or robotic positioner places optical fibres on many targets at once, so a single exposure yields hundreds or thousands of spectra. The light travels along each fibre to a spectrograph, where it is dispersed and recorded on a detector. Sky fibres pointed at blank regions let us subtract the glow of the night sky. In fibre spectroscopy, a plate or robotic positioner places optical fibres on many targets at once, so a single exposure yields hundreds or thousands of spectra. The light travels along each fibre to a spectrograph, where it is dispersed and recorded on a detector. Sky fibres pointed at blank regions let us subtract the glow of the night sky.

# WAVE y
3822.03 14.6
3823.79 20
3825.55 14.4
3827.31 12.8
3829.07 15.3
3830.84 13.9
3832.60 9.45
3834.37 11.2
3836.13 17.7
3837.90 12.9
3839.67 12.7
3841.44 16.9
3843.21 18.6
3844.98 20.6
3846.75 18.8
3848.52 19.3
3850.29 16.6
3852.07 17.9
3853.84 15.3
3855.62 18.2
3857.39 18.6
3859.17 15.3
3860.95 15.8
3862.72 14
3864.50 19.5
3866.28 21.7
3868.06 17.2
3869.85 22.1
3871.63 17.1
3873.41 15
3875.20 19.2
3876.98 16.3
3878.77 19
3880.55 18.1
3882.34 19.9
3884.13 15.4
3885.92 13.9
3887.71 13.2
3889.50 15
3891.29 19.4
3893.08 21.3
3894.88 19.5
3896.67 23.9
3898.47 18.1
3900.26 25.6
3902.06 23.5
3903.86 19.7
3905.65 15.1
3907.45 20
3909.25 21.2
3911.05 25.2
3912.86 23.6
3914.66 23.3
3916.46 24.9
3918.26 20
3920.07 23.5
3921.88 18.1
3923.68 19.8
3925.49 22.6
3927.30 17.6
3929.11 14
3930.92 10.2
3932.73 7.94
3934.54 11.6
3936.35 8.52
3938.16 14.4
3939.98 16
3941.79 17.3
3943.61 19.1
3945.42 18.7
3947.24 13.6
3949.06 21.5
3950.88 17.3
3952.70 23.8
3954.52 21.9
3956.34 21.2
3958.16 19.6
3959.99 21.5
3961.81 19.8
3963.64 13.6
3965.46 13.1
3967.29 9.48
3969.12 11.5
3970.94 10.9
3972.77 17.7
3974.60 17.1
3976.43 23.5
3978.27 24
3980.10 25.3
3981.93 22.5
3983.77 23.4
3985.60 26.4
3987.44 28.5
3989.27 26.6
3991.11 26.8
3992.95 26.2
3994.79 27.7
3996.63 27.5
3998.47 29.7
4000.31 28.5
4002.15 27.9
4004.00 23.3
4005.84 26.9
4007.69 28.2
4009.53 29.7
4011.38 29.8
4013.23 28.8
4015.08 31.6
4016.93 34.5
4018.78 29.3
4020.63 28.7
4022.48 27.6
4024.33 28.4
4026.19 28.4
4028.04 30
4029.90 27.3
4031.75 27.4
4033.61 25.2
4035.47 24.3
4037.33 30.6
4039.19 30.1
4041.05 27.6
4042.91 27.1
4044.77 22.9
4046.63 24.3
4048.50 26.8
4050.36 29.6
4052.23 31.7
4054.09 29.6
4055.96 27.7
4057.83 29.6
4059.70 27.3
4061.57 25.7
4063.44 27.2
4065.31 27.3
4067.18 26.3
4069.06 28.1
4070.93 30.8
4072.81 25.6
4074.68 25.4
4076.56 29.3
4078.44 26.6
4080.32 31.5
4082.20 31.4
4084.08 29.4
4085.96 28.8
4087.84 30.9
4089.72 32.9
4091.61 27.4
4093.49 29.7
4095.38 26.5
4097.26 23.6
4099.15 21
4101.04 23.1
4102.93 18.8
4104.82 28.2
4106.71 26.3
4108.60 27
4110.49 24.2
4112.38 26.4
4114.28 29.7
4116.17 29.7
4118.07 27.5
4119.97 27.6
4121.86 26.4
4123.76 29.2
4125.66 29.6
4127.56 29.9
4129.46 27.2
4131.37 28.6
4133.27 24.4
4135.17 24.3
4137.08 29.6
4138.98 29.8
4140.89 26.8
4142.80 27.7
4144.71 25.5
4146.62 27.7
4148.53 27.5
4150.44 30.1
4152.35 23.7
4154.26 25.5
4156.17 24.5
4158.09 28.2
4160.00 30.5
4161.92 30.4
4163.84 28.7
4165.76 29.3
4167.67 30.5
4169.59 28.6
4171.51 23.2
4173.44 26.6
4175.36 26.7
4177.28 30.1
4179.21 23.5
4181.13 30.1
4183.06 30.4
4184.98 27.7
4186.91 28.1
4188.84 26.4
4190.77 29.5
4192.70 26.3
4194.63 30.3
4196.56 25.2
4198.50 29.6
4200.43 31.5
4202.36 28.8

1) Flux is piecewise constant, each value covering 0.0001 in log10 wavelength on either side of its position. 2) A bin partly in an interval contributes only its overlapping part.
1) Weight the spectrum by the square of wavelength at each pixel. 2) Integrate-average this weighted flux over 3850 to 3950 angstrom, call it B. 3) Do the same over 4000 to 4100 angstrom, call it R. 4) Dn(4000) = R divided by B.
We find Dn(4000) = 1.67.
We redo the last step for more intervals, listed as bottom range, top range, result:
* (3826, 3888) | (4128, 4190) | 1.93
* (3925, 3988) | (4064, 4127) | 1.65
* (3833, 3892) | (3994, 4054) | 1.80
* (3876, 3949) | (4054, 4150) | 1.66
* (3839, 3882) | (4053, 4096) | 1.79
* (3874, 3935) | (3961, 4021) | 1.34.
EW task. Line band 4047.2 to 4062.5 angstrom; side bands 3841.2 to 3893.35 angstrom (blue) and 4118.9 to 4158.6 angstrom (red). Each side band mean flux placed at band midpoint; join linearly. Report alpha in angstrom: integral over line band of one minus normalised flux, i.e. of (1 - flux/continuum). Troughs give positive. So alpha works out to -2.58 angstrom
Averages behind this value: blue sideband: 17.6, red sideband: 27.3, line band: 28.4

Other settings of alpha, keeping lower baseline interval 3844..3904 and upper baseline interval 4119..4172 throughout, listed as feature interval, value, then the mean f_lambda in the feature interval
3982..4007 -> -4.7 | 26.7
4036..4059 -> -3.5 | 28.1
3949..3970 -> 3.5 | 17.7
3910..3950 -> 4.8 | 17.8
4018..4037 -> -3.3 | 27.7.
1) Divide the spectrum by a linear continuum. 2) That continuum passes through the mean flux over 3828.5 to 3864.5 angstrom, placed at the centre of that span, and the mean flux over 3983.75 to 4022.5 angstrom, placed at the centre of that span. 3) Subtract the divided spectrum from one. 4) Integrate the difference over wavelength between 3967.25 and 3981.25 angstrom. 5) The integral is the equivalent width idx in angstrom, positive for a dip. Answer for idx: 4.3 angstrom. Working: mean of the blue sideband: 16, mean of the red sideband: 28.2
